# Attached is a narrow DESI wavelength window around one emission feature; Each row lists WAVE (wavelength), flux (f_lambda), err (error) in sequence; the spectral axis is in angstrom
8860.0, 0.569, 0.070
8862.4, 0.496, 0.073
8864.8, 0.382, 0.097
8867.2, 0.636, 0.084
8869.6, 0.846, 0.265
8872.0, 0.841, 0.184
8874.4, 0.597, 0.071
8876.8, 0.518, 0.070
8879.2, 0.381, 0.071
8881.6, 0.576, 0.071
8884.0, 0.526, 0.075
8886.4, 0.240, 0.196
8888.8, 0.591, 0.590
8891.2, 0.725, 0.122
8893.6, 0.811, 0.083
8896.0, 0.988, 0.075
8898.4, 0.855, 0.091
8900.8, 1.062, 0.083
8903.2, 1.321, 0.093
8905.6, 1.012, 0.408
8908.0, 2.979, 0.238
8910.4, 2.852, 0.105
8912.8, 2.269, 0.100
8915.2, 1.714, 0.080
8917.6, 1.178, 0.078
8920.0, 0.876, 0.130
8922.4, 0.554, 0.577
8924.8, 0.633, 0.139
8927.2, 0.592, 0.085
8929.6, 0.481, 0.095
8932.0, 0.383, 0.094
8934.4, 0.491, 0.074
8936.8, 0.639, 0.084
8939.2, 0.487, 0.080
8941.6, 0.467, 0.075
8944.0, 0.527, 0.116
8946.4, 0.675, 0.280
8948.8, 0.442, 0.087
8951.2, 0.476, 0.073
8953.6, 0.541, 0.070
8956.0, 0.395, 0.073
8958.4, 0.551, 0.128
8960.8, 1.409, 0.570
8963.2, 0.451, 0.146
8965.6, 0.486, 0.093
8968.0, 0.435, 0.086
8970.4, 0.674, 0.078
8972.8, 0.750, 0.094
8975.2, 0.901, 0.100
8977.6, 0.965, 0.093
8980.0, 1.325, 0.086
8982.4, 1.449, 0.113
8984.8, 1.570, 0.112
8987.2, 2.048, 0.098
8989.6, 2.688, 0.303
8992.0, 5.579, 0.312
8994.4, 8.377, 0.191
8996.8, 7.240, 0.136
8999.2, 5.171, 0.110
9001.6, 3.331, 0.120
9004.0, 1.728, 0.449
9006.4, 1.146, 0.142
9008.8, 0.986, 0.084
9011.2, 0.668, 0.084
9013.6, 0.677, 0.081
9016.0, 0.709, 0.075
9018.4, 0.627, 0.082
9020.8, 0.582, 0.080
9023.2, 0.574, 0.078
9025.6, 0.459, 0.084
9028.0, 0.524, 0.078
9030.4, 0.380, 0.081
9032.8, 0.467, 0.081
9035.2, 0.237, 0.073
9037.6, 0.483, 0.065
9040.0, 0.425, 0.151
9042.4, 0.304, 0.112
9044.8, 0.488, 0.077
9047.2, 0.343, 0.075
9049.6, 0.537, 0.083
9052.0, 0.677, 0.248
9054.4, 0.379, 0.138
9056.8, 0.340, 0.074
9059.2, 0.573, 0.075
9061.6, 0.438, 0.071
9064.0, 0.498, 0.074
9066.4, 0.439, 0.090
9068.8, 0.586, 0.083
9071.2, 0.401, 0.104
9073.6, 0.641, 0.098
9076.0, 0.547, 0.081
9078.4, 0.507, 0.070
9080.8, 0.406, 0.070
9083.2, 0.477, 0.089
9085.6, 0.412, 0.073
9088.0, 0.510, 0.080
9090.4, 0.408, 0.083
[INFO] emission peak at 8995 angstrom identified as [O III]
